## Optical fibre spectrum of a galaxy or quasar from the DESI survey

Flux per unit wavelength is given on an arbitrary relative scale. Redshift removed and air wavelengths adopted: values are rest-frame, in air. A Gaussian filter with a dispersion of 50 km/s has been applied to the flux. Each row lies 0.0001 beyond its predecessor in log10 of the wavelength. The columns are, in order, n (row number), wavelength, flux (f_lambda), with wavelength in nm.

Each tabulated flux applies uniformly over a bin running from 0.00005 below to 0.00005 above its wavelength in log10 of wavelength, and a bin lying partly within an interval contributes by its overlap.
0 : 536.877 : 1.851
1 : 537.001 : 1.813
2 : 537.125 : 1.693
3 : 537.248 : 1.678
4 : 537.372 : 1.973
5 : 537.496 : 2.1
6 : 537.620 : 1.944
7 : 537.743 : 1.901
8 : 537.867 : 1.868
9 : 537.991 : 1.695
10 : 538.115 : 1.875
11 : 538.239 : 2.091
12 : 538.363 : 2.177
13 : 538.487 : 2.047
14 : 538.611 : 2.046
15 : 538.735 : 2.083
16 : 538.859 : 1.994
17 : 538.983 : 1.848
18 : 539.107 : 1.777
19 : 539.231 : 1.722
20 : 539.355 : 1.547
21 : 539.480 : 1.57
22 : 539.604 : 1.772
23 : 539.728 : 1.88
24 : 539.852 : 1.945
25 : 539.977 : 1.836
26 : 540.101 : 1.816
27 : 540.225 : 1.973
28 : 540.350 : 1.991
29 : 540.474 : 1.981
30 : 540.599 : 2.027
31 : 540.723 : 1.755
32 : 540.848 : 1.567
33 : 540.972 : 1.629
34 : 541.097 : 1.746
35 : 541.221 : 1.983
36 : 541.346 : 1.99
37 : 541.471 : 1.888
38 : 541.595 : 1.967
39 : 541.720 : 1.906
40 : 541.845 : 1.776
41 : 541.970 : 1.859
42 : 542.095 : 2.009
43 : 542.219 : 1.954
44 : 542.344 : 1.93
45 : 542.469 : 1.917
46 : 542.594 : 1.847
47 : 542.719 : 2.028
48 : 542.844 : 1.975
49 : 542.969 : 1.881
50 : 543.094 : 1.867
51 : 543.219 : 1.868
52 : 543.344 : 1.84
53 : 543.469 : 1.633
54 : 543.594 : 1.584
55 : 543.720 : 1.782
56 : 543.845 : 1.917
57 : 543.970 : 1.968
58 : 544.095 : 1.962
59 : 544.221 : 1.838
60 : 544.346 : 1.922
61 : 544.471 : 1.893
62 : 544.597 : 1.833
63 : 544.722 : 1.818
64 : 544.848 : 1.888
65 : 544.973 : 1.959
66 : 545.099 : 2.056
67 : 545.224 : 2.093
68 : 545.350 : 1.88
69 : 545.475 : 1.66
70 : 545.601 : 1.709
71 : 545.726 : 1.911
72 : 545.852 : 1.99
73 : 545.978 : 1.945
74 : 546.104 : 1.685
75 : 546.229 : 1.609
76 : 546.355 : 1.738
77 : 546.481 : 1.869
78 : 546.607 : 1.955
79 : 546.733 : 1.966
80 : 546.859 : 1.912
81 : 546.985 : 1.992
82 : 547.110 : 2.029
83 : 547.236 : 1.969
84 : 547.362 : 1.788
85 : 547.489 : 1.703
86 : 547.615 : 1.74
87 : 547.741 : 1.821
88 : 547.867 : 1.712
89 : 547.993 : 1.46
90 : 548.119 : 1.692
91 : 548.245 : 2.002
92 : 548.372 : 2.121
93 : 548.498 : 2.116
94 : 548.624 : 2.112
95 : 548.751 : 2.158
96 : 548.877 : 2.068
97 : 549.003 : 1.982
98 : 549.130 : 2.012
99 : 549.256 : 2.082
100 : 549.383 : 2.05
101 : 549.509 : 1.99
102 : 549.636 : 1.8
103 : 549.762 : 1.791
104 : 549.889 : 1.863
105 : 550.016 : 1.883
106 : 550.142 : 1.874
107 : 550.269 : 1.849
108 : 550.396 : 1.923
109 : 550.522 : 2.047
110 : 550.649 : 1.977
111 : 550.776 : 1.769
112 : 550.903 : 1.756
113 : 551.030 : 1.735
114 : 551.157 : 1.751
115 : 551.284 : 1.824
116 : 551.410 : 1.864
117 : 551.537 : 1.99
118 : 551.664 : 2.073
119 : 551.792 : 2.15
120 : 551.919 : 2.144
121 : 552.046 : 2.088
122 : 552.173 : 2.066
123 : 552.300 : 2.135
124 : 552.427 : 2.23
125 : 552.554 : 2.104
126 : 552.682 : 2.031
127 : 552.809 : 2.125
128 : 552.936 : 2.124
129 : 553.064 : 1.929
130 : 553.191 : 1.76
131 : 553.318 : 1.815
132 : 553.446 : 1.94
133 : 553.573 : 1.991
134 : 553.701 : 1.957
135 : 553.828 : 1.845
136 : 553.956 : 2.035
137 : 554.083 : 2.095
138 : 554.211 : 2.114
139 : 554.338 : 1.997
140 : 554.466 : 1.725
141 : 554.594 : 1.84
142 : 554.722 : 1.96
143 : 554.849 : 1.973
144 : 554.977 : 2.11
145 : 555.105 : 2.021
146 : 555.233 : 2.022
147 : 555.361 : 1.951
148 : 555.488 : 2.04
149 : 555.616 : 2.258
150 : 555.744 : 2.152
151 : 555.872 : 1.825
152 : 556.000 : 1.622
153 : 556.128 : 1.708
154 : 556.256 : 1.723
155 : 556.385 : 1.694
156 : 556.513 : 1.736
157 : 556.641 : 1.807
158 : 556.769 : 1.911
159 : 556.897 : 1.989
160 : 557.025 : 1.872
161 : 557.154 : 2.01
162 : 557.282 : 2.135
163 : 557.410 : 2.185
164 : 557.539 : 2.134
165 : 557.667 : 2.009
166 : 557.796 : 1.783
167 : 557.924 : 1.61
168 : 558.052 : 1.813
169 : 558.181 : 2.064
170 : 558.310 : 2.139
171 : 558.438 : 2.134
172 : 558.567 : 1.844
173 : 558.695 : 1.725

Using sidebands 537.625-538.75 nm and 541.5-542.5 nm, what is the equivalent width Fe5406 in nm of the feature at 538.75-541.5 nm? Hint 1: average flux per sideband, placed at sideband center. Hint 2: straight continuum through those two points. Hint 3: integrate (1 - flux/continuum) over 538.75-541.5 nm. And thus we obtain 0.15 nm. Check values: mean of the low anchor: 1.97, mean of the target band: 1.83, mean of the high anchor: 1.91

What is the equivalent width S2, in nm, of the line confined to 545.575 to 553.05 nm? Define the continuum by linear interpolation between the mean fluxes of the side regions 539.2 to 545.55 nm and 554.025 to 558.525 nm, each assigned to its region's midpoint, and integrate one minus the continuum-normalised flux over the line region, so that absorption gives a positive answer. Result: -0.10 nm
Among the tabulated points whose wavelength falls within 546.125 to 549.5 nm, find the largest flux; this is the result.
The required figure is 2.158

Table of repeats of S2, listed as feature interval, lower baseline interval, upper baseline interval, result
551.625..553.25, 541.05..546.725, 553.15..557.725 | -0.13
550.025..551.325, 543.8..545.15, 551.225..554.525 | 0.09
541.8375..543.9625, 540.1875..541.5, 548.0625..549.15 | 0.04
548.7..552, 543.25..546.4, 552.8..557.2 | -0.08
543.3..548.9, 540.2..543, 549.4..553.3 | 0.15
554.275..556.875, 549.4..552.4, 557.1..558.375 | 0.09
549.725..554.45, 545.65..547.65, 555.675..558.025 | -0.22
